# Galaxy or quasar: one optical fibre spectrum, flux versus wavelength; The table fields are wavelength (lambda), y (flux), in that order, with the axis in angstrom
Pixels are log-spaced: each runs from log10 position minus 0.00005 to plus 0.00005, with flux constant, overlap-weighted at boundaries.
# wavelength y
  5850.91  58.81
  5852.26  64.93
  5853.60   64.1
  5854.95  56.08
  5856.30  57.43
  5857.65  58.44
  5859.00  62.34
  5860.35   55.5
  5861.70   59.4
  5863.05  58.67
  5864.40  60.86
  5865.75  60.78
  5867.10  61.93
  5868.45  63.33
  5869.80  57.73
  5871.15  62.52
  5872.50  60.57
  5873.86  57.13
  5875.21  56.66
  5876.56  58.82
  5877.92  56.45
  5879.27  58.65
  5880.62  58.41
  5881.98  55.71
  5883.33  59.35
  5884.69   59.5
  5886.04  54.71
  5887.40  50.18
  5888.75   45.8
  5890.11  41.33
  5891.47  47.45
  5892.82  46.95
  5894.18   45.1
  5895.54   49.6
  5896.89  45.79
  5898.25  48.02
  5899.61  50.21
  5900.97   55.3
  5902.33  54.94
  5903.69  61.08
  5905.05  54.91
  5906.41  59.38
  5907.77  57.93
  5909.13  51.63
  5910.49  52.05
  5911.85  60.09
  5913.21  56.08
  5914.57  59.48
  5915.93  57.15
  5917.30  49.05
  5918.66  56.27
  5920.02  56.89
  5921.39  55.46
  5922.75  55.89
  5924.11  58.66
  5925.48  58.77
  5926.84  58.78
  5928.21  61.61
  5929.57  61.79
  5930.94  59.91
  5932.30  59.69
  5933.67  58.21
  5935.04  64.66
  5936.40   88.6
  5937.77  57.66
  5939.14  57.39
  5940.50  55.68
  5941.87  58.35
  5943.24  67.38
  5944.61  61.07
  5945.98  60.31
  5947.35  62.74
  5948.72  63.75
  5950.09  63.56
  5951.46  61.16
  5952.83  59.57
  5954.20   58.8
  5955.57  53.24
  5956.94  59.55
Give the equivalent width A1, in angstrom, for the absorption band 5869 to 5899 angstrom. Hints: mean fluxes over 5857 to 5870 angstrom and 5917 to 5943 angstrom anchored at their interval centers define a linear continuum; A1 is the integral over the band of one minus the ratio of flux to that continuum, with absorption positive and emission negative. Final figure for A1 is 3.24 angstrom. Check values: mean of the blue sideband 60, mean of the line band 53.5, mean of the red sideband 59.9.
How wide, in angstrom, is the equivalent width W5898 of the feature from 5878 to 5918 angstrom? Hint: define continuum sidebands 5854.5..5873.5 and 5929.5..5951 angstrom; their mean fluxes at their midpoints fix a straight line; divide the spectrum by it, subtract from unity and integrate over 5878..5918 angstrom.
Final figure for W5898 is 5.0 angstrom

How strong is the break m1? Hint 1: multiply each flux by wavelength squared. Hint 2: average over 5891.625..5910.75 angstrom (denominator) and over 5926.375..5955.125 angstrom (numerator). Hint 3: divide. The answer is 1.20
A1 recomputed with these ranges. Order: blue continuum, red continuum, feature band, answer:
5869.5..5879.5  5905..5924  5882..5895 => 1.7 angstrom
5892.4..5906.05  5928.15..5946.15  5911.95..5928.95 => 0.1 angstrom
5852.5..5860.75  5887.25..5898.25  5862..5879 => -1.6 angstrom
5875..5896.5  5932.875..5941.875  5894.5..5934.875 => 1.8 angstrom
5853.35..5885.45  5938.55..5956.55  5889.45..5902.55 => 2.5 angstrom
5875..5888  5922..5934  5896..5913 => 1.1 angstrom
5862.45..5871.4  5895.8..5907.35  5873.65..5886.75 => 0.1 angstrom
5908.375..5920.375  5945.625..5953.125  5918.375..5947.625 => -0.9 angstrom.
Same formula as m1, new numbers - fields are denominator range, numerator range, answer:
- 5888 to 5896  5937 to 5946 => 1.32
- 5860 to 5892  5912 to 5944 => 1.07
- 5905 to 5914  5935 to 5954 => 1.13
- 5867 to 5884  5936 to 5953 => 1.09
